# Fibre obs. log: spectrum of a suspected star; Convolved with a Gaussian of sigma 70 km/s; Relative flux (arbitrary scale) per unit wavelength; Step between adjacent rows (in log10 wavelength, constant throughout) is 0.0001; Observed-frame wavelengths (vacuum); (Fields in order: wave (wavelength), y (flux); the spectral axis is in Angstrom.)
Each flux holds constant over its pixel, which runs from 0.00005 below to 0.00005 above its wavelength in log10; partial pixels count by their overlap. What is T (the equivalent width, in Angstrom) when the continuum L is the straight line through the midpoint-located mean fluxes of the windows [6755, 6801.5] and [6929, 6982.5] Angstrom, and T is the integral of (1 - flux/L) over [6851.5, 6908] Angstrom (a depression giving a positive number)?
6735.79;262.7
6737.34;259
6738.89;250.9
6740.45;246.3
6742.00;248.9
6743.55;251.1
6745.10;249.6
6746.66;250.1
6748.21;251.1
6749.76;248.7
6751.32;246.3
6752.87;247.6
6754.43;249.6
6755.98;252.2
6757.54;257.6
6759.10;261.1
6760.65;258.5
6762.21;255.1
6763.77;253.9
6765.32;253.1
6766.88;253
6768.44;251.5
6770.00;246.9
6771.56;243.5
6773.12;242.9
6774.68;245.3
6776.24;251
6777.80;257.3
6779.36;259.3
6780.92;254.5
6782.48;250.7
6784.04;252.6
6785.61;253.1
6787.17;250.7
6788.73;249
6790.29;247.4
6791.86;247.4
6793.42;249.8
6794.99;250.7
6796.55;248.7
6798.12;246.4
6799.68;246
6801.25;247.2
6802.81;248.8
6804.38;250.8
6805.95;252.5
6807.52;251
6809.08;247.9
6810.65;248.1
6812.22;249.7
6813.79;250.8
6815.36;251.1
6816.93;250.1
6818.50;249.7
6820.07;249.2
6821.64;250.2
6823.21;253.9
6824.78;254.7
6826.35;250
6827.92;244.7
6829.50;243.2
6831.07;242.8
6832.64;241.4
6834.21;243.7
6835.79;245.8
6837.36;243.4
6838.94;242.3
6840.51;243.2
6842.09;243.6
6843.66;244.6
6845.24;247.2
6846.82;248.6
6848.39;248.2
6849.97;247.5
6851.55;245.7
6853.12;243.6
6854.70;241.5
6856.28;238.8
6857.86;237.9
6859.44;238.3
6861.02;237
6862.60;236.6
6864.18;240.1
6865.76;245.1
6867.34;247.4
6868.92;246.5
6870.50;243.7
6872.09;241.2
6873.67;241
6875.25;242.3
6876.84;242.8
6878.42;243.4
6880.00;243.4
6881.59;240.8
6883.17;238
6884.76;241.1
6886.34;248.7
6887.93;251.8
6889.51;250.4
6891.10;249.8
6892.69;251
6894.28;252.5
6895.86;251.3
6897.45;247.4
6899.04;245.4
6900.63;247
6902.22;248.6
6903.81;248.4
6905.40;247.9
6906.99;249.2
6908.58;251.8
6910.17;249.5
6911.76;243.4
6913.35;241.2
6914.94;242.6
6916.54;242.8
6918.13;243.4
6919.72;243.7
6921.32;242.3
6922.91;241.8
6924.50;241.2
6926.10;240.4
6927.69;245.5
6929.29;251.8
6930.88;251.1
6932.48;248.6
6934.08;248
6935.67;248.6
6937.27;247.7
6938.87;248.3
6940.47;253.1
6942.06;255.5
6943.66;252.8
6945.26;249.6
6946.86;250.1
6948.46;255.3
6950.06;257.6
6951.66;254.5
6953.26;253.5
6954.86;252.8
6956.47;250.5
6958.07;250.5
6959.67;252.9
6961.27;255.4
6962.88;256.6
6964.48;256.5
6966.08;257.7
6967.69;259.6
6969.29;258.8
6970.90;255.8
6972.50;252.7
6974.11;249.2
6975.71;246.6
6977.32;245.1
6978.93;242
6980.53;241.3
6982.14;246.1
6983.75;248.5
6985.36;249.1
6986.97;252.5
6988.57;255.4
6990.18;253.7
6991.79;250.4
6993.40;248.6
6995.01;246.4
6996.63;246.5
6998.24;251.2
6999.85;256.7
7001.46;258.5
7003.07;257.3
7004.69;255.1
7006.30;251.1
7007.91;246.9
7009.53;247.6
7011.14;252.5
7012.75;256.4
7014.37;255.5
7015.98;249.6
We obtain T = 1.55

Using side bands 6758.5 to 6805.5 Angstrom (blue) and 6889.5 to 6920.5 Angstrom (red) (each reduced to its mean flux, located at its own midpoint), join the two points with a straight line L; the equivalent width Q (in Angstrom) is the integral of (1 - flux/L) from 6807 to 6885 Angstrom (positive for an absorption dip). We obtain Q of 1.3 Angstrom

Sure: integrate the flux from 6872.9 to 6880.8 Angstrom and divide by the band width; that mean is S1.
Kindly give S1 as 243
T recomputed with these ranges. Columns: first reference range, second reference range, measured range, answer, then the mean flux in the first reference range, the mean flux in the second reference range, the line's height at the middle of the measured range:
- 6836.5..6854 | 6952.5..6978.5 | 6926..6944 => 0.1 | 245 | 253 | 251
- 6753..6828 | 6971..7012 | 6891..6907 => 0.1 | 251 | 250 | 250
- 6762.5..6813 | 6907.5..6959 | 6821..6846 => 0.4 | 250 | 248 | 250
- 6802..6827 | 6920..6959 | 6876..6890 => 0.3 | 251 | 250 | 250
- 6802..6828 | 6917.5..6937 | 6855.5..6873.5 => 0.5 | 250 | 246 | 248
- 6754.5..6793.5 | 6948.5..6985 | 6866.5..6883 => 0.6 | 252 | 252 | 252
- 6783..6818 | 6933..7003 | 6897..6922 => 0.5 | 250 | 252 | 251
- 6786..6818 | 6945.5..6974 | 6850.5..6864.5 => 0.6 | 249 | 254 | 251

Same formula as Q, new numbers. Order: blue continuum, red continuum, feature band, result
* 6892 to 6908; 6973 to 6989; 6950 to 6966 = -0.4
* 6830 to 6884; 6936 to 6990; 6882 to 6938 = 0.2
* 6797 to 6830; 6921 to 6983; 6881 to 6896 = 0.2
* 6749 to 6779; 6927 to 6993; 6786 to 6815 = 0.3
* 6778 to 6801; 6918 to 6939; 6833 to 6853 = 0.3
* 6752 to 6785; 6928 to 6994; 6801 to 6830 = 0.3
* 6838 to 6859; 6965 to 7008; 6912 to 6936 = 0.3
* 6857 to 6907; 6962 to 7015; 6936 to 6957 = -0.3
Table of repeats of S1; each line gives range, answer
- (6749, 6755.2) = 248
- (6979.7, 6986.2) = 246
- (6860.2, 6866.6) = 240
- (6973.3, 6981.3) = 245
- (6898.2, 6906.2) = 247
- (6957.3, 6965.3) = 255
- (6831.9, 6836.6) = 244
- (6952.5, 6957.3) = 252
